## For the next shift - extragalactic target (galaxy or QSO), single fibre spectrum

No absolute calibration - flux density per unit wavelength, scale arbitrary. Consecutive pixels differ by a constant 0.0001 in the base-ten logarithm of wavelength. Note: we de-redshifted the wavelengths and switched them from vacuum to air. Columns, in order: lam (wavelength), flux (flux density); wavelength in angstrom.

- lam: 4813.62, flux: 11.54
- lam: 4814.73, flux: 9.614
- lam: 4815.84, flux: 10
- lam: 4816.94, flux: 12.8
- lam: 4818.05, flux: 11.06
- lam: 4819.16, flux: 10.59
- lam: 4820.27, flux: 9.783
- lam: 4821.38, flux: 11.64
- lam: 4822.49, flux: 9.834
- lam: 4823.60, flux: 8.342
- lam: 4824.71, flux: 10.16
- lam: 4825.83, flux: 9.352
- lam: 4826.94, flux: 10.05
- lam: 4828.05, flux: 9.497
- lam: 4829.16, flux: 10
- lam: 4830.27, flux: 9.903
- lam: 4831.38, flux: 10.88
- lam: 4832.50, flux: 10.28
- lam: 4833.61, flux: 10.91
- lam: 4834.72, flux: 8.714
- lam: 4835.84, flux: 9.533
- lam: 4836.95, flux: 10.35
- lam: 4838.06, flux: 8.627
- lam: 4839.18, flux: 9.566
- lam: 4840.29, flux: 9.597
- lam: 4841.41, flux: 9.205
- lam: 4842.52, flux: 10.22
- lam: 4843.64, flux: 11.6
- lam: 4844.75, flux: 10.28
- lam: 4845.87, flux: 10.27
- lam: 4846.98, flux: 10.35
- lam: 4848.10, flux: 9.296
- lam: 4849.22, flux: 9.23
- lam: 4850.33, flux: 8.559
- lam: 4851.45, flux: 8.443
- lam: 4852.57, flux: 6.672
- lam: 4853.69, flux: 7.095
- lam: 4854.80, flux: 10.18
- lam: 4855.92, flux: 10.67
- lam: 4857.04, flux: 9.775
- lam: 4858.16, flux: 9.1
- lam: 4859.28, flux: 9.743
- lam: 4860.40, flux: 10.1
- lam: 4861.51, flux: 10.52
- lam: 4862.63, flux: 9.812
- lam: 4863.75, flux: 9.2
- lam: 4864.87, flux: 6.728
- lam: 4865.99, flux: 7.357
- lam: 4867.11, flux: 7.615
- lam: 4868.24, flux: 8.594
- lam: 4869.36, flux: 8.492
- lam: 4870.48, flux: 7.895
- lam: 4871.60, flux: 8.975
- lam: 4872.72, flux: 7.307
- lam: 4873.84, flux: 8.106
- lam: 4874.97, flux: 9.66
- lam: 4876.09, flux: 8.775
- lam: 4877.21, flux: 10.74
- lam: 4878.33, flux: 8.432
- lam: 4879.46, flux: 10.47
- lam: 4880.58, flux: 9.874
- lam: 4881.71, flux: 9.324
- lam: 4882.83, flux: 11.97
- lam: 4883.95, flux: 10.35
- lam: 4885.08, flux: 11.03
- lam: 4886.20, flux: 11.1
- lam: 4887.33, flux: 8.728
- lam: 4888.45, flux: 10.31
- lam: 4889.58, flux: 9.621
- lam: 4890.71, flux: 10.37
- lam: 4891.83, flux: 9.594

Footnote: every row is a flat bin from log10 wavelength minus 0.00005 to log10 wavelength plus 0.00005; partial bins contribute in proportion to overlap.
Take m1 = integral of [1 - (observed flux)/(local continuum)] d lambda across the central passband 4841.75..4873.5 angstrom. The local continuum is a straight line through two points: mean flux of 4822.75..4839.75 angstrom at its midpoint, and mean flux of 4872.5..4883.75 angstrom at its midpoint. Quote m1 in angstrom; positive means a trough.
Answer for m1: 1.9 angstrom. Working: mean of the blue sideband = 9.75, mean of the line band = 9.07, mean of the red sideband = 9.56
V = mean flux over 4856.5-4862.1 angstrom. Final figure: 9.86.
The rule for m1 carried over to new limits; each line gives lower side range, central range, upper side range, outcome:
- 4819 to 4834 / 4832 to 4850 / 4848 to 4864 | -0.4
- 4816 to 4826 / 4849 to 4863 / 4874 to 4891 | 1.3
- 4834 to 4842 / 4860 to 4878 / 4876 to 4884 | 2.1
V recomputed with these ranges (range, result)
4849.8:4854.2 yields 7.68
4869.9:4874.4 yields 8.09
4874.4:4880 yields 9.6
